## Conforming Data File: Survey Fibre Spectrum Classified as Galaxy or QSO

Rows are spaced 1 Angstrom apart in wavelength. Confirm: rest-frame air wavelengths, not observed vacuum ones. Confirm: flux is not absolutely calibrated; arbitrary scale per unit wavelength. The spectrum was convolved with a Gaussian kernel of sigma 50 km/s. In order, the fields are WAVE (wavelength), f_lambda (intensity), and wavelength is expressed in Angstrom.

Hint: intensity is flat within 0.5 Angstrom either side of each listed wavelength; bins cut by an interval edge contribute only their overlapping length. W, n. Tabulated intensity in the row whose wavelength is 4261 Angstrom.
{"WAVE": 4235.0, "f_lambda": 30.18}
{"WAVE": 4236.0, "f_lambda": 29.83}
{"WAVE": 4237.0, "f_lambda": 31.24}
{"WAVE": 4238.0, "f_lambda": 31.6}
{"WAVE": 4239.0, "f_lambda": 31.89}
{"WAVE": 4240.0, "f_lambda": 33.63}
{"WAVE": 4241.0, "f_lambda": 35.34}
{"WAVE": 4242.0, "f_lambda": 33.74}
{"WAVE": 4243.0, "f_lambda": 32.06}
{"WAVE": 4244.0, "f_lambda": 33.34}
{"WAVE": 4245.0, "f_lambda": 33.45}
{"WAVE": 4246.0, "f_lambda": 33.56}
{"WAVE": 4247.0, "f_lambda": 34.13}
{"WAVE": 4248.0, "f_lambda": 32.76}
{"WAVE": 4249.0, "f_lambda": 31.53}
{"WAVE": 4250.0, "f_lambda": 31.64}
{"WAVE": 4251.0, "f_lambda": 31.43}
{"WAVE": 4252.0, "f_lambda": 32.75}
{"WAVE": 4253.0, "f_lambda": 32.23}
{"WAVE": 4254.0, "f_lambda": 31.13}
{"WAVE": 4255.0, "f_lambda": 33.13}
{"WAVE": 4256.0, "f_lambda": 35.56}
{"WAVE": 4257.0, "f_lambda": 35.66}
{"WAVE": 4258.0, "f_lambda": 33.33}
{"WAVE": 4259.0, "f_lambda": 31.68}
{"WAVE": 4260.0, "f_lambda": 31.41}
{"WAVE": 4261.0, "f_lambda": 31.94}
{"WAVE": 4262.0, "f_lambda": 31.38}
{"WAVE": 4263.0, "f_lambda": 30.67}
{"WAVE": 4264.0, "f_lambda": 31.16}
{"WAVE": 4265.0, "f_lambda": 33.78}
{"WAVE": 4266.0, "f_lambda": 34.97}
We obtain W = 31.94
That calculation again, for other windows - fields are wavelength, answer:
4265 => 33.78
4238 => 31.6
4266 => 34.97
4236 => 29.83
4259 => 31.68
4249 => 31.53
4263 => 30.67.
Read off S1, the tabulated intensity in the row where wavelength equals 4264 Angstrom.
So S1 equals 31.16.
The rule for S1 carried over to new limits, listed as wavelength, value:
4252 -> 32.75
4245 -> 33.45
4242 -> 33.74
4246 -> 33.56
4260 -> 31.41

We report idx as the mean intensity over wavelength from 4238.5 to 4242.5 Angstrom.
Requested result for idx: 33.7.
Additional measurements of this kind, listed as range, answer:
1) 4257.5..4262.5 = 31.9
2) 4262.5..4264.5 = 30.9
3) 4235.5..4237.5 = 30.5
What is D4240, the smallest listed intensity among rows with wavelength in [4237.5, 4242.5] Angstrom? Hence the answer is 31.6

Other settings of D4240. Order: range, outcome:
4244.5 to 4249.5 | 31.53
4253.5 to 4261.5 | 31.13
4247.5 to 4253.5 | 31.43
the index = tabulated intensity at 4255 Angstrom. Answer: 33.13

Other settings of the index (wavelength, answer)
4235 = 30.18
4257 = 35.66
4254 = 31.13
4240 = 33.63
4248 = 32.76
